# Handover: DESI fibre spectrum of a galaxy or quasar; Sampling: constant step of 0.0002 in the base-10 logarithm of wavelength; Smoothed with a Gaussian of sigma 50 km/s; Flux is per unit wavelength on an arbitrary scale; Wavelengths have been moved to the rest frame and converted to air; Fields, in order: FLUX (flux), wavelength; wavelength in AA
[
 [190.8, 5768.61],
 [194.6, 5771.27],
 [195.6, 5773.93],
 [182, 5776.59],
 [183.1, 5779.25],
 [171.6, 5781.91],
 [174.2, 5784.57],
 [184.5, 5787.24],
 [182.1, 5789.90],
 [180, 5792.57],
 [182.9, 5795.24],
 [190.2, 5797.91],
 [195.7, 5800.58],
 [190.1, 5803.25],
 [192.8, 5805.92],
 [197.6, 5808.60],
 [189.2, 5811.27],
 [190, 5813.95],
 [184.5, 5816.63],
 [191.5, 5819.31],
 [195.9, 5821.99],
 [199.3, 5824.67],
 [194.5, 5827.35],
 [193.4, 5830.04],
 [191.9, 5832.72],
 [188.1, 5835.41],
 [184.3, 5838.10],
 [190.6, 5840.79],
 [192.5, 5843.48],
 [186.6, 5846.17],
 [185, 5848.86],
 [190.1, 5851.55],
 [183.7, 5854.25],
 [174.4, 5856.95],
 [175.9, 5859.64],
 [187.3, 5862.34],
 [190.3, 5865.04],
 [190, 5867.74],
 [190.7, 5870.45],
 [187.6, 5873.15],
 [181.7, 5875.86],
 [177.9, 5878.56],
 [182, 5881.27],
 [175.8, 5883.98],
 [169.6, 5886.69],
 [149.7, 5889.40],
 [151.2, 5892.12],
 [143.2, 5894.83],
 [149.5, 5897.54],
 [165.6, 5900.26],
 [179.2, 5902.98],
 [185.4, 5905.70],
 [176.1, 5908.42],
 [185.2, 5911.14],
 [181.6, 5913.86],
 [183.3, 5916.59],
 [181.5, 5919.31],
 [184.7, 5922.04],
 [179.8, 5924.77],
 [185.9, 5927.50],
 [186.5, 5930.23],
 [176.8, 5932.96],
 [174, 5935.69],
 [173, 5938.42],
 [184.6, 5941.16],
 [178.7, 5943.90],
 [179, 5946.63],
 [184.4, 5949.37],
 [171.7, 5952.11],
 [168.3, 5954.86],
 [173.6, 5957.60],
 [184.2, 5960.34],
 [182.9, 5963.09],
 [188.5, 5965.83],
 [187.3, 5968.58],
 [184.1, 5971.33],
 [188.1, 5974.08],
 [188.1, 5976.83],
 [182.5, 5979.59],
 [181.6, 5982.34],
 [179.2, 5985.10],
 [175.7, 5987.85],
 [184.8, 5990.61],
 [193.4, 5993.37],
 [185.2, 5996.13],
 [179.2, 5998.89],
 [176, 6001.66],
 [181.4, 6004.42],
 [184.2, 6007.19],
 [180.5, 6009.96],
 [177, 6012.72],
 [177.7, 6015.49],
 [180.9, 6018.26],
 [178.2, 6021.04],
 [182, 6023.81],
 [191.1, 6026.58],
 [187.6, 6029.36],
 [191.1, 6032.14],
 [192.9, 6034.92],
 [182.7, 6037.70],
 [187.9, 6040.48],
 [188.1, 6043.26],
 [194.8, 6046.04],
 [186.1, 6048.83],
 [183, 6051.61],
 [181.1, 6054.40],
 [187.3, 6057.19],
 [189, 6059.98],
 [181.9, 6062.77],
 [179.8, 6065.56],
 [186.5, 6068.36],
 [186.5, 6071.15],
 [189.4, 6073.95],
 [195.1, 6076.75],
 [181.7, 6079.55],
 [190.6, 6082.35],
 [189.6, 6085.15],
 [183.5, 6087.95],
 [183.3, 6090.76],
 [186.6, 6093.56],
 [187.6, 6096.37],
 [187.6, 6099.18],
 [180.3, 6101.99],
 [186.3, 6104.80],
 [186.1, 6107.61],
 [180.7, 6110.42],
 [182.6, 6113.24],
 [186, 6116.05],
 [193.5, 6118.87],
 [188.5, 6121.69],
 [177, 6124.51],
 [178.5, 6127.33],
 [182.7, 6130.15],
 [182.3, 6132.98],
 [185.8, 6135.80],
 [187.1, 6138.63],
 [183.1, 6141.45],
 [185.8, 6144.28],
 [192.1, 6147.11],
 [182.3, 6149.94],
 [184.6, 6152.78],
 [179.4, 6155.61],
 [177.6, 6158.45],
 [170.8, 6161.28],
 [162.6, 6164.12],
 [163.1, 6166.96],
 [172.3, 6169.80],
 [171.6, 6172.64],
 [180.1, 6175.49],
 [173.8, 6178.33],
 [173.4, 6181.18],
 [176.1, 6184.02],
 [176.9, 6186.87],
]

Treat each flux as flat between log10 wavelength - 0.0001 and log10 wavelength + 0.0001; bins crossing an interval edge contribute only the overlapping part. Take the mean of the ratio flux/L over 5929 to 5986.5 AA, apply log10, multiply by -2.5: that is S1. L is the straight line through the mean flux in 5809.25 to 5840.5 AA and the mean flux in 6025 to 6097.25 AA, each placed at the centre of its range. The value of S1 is 0.05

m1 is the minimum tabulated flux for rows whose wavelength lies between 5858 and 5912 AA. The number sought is 143.2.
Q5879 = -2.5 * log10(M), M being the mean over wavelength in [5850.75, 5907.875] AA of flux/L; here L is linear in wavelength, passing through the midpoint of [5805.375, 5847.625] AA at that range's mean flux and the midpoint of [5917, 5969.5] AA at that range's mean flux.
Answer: 0.07 mag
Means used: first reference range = 191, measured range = 175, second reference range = 180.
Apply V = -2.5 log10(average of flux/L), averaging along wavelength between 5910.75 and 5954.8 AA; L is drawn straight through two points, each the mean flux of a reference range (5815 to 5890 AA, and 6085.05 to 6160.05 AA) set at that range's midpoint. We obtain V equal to 0.03 mag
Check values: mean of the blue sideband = 186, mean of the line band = 180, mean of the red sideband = 184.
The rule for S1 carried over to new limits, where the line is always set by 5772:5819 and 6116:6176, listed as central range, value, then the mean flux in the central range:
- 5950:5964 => 0.04 mag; 176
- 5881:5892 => 0.12 mag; 166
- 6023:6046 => -0.04 mag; 189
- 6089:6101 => -0.03 mag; 186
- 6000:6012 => 0.01 mag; 180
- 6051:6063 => -0.02 mag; 185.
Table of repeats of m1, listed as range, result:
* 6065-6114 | 179.8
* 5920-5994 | 168.3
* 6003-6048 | 177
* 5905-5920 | 176.1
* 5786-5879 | 174.4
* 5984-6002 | 175.7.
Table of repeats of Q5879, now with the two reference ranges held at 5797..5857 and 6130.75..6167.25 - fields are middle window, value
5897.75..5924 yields 0.05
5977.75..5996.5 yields 0.01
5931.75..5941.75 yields 0.06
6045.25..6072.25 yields -0.01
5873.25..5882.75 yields 0.04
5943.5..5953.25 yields 0.05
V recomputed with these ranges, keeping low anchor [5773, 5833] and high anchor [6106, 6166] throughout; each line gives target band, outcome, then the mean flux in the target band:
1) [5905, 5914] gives 0.03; 182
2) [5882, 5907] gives 0.14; 164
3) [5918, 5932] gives 0.02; 183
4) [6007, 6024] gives 0.03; 180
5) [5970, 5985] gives 0.00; 184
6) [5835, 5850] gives 0.00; 188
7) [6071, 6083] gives -0.03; 189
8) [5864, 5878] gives 0.00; 187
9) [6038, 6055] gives -0.02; 187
